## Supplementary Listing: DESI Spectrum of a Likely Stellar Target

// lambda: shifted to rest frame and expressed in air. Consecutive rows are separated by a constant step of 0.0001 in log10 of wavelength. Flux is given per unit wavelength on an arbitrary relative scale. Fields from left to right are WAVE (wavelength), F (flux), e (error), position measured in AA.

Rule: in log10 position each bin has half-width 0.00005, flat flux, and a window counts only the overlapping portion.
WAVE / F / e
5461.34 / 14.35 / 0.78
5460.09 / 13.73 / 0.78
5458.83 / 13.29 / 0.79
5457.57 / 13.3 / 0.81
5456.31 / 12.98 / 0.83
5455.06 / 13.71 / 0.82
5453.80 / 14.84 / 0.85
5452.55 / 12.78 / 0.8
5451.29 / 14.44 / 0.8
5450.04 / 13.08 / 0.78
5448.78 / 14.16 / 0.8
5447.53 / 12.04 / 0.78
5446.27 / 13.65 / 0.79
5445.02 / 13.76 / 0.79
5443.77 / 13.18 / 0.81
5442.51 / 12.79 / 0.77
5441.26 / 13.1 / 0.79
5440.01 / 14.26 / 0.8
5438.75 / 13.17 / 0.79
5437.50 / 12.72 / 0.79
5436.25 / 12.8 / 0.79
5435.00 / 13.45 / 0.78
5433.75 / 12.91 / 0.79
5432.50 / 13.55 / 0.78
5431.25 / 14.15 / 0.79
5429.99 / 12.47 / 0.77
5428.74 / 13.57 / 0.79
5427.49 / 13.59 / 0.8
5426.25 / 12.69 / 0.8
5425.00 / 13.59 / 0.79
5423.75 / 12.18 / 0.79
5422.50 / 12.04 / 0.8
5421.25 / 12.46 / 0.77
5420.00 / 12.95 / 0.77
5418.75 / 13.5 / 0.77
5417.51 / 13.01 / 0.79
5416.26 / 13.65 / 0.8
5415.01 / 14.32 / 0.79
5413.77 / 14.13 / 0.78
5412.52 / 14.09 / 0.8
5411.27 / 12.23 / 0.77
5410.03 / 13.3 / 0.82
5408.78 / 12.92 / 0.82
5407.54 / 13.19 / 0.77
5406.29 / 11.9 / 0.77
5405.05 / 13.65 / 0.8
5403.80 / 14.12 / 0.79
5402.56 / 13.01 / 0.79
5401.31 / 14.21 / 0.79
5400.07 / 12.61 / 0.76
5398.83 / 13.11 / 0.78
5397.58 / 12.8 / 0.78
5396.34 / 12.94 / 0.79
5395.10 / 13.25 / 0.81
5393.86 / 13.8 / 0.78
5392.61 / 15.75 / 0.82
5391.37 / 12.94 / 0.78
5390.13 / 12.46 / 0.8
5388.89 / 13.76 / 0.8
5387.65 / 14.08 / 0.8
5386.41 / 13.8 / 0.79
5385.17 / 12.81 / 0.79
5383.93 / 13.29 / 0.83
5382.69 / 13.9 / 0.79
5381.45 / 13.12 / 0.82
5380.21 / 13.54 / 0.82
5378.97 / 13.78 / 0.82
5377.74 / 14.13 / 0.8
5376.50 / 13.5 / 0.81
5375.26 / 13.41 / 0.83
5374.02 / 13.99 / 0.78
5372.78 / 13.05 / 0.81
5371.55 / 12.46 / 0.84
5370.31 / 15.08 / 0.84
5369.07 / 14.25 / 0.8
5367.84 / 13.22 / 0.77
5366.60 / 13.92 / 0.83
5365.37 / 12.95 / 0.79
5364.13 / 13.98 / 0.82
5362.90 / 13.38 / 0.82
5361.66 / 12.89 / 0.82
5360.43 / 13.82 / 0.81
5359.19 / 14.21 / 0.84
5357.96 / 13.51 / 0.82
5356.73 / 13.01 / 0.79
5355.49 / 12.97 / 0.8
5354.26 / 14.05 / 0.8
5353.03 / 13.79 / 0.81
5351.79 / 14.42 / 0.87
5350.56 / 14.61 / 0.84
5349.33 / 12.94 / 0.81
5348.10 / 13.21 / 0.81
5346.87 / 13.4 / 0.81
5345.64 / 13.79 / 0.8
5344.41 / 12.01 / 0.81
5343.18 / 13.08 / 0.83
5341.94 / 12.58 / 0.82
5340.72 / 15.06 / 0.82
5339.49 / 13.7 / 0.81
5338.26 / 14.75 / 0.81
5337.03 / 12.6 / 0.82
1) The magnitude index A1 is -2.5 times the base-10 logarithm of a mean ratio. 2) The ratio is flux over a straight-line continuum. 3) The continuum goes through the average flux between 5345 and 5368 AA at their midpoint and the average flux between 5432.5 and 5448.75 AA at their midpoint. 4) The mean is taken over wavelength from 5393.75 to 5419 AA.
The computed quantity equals 0.004 mag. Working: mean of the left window 13.6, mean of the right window 13.2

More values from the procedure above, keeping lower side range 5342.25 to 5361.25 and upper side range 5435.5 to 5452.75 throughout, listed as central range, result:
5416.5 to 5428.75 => 0.03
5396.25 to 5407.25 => 0.02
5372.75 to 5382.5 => -0.01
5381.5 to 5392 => 0.00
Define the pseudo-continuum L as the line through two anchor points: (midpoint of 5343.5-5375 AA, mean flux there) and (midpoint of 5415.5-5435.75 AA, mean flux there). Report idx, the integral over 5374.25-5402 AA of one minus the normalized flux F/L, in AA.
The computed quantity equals -0.30 AA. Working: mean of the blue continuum 13.6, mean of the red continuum 13.1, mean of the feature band 13.5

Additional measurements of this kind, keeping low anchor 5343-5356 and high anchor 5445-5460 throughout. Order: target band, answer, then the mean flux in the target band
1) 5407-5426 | 0.5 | 13.2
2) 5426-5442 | 0.3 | 13.3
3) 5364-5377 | -0.1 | 13.6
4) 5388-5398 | 0.0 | 13.5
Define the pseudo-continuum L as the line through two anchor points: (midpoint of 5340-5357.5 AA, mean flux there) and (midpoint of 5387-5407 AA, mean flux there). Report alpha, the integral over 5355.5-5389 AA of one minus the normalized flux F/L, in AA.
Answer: -0.3 AA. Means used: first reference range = 13.5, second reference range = 13.4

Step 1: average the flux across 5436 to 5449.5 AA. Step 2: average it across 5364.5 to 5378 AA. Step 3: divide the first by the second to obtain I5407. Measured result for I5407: 0.97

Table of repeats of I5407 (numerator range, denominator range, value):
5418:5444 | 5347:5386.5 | 0.96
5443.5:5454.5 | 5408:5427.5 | 1.03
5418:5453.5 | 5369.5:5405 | 0.98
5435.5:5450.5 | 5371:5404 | 0.98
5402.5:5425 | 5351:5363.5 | 0.97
